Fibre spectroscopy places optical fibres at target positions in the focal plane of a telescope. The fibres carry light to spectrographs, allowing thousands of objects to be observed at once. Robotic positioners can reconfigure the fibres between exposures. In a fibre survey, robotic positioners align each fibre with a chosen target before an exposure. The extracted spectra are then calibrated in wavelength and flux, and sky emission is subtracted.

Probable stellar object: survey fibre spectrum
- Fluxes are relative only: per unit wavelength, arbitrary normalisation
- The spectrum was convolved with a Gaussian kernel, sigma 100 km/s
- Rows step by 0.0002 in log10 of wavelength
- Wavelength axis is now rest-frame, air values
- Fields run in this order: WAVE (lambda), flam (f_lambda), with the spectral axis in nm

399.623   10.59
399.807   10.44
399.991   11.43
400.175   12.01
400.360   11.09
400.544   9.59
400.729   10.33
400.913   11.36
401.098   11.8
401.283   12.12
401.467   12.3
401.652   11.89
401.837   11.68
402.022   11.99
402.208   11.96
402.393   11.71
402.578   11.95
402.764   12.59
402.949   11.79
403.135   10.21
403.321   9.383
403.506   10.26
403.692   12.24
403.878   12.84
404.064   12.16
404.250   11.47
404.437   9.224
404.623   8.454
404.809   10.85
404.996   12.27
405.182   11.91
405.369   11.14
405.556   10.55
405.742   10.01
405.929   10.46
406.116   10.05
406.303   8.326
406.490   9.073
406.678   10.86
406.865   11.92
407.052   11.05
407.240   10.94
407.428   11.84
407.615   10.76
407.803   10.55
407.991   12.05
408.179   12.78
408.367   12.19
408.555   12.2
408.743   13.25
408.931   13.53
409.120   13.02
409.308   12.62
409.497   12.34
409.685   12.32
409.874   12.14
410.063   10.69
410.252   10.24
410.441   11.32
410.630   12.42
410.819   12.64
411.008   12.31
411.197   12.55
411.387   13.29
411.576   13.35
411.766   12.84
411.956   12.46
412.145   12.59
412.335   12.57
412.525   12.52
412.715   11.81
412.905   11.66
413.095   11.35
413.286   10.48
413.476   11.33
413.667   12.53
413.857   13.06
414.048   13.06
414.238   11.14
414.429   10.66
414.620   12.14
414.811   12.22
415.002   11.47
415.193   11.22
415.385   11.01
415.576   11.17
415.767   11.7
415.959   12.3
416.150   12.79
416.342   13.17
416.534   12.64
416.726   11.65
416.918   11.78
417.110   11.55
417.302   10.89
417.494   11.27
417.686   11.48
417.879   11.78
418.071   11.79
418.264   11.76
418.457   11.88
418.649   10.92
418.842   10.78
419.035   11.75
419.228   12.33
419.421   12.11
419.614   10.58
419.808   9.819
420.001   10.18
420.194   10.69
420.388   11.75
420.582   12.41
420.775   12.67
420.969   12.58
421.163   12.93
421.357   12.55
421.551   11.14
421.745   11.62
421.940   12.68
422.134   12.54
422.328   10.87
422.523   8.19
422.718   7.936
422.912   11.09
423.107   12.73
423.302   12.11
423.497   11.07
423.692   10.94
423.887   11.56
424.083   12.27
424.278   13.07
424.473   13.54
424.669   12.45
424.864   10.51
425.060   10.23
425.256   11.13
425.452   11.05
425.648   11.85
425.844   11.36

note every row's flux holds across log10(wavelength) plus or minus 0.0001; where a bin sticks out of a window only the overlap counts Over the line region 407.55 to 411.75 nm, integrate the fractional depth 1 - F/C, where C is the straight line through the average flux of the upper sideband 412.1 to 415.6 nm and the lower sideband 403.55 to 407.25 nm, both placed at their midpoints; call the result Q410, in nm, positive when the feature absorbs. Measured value -0.35 nm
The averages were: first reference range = 10.8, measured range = 12.2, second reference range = 11.8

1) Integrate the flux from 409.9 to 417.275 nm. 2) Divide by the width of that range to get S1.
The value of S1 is 12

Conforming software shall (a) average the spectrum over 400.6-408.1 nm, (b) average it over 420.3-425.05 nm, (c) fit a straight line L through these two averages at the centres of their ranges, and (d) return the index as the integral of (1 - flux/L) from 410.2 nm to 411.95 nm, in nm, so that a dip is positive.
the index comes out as -0.17 nm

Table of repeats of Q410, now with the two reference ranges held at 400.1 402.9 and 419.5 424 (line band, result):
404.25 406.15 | 0.17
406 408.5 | 0.12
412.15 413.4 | -0.04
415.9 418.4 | -0.11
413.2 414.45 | -0.04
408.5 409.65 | -0.13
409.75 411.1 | -0.02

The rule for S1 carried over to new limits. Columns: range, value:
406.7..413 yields 12.1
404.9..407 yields 10.6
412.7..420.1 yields 11.6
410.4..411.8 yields 12.6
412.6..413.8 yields 11.6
